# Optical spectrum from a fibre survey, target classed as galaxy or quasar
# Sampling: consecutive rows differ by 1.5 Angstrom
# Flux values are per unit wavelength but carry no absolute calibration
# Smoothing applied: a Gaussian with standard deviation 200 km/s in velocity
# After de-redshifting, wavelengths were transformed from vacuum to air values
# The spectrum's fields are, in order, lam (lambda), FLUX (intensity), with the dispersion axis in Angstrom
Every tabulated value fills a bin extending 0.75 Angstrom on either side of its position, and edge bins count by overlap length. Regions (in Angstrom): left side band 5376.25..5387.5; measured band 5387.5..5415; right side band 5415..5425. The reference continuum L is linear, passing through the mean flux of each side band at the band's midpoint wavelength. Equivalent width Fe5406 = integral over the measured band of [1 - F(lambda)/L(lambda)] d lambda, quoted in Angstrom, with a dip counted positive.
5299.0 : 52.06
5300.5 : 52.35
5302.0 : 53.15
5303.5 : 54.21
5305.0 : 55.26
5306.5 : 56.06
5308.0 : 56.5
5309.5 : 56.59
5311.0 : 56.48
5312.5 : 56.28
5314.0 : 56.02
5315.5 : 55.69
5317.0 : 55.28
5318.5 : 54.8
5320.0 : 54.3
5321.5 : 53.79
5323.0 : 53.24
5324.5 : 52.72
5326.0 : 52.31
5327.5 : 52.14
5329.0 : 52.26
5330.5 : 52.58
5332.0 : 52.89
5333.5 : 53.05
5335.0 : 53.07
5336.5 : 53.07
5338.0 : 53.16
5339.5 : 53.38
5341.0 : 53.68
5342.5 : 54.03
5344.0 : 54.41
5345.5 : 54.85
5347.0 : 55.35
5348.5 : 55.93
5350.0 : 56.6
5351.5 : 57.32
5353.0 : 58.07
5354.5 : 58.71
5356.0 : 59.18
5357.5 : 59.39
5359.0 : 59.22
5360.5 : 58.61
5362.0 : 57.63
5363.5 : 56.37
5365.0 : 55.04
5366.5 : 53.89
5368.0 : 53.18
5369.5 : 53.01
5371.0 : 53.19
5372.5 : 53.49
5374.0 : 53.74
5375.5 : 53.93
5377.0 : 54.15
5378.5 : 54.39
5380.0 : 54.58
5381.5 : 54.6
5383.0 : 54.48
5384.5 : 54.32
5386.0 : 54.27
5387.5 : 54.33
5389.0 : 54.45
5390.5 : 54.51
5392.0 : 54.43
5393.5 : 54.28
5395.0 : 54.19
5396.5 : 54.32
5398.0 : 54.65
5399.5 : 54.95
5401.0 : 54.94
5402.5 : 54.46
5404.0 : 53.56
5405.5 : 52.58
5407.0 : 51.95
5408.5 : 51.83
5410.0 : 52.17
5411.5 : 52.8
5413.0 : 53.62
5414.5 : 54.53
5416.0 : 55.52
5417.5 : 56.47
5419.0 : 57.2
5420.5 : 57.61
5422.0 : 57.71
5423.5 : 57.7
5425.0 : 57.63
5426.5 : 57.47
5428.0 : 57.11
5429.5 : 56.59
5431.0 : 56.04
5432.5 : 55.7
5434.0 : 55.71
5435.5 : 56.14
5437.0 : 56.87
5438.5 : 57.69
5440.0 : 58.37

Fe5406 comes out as 0.9 Angstrom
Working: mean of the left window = 54.4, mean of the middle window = 53.8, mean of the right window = 57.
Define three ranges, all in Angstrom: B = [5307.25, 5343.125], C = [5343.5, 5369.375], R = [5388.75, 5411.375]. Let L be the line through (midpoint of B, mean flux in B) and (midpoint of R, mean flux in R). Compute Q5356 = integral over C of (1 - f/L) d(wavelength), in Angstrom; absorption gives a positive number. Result -1.3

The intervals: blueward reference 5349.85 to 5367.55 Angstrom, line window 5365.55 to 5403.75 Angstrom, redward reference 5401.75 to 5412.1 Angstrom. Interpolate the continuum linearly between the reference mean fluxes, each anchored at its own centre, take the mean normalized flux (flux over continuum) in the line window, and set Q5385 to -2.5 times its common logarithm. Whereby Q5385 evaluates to 0.01 mag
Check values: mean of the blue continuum 57.5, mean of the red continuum 52.8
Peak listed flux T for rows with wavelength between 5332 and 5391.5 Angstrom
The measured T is 59.39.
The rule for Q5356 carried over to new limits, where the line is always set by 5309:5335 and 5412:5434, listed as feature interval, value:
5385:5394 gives 0.2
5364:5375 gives 0.3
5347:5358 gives -0.6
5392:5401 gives 0.2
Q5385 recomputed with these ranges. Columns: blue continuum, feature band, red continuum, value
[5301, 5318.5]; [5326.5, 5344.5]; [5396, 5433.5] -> 0.046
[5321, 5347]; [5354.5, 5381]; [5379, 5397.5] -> -0.031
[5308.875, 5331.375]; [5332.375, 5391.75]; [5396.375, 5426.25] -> -0.010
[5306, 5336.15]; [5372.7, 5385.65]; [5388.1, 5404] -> 0.004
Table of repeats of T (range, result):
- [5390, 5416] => 55.52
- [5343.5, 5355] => 58.71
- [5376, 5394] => 54.6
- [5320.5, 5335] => 53.79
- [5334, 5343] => 54.03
